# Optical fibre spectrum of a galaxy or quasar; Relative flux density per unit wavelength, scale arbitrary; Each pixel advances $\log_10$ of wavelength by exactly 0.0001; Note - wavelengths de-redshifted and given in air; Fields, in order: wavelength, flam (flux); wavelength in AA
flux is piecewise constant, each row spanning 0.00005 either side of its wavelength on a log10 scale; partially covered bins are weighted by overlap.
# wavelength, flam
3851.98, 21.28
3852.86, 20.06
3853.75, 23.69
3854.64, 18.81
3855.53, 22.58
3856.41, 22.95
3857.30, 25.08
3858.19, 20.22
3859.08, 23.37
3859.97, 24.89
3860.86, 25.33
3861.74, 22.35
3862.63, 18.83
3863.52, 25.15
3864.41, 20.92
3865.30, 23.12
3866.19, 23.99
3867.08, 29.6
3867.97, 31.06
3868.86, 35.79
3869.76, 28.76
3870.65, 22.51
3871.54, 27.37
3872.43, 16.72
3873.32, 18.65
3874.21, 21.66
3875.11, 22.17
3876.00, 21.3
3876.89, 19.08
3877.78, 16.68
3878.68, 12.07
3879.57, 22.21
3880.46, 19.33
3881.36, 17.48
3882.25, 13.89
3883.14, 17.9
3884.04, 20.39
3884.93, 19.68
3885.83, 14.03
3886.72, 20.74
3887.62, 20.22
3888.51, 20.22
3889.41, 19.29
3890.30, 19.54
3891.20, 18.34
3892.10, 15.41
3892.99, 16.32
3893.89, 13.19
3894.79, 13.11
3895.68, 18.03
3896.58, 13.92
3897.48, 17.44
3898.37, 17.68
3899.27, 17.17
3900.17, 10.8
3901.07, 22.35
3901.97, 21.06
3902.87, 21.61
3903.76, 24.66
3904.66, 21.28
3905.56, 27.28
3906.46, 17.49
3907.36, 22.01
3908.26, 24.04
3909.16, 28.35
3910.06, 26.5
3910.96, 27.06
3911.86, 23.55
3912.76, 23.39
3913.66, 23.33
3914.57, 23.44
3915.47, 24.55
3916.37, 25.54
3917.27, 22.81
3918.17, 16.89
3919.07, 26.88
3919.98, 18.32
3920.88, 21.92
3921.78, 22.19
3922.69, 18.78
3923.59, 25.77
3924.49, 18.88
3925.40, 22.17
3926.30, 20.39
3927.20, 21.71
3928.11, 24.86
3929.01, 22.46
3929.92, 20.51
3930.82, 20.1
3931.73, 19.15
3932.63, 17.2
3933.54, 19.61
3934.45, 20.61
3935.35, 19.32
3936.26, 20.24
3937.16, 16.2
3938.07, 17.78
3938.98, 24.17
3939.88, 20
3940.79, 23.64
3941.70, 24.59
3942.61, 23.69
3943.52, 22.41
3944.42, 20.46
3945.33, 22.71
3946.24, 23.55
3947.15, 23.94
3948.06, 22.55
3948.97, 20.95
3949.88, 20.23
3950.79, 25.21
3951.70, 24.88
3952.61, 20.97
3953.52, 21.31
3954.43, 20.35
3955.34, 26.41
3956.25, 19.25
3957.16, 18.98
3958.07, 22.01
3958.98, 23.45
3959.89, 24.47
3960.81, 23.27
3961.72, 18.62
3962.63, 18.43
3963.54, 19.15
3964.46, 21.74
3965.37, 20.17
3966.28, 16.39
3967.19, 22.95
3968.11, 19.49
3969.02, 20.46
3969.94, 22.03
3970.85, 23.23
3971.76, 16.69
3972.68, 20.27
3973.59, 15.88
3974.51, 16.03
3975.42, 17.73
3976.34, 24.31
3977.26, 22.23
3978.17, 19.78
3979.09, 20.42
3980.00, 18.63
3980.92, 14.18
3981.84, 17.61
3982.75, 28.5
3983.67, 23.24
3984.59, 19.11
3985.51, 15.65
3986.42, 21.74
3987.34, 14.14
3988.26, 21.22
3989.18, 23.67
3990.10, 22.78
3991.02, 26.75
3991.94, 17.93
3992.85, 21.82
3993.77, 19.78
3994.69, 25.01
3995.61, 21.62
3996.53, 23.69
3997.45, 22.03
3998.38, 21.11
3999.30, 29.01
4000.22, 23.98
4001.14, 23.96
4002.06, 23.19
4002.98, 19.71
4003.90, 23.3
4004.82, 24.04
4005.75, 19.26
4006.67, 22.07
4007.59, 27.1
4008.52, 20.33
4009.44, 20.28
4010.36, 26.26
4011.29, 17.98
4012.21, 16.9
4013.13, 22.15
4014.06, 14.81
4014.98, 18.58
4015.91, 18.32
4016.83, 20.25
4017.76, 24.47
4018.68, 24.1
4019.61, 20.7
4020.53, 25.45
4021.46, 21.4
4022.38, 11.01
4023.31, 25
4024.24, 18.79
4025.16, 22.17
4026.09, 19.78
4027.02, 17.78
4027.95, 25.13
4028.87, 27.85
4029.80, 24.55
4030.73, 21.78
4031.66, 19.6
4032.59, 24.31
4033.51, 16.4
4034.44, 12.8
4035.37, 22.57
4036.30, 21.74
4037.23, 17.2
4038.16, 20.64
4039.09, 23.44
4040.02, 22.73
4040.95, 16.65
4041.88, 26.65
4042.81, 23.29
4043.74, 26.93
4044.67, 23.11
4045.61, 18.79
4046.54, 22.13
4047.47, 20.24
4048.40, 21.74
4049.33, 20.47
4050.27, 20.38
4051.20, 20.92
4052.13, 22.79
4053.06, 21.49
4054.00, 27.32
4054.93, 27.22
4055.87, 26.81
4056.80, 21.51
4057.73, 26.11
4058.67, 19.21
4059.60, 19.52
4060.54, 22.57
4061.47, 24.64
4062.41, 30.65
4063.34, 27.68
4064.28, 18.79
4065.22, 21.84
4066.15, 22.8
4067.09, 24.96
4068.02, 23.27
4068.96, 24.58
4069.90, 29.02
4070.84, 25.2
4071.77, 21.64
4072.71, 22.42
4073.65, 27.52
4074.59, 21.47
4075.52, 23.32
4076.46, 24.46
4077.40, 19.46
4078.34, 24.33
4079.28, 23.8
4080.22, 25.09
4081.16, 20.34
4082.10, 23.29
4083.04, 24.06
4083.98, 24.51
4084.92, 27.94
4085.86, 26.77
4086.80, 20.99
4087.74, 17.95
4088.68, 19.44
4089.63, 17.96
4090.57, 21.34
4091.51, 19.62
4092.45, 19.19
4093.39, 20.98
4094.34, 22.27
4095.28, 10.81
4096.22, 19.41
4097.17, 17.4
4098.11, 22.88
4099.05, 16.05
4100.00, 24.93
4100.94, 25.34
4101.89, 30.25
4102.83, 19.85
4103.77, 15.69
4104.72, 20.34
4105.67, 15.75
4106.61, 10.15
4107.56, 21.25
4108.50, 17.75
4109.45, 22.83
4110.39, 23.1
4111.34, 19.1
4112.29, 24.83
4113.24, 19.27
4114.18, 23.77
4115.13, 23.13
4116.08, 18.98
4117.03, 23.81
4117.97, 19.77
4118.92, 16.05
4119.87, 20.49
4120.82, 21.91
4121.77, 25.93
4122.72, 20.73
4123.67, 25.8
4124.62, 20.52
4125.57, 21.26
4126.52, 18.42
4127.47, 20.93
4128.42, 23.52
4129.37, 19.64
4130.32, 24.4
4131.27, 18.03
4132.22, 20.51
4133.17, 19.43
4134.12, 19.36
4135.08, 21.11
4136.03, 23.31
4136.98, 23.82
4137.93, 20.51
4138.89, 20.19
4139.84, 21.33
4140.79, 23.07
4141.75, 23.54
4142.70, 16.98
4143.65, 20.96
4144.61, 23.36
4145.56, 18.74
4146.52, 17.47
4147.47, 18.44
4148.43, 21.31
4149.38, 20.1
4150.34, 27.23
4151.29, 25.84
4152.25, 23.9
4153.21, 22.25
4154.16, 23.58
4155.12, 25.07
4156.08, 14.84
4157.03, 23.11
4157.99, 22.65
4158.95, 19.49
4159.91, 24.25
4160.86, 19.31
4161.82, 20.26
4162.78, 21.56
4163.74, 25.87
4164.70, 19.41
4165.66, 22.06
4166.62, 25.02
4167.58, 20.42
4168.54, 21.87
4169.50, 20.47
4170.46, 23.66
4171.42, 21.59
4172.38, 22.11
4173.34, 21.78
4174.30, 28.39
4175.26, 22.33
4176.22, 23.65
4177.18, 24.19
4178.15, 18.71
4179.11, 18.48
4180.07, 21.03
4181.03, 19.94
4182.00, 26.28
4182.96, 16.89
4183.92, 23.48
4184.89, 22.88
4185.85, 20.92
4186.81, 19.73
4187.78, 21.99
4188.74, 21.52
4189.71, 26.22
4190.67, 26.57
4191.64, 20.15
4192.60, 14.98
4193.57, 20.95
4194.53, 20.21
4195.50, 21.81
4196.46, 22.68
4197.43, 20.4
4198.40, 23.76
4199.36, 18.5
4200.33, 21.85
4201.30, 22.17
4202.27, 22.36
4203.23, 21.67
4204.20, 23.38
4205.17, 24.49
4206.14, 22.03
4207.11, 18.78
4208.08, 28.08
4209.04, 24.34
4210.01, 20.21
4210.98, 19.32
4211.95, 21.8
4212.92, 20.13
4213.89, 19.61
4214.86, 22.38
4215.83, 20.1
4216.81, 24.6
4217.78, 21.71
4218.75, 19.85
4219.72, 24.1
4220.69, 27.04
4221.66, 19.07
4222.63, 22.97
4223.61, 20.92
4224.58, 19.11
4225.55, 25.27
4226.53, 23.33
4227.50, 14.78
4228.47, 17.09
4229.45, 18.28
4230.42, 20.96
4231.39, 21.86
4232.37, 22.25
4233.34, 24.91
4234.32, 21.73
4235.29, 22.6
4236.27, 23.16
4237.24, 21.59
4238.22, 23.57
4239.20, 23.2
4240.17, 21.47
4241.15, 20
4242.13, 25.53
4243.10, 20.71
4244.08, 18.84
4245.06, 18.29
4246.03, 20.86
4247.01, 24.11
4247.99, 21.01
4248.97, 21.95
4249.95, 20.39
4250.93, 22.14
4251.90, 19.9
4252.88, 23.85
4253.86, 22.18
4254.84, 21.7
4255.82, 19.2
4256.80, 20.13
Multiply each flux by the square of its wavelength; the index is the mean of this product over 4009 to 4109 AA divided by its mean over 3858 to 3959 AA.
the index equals 1.1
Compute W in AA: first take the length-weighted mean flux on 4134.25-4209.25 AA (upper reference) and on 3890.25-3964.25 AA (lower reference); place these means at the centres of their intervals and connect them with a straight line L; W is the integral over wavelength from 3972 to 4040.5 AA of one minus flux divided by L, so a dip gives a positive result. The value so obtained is 1.0 AA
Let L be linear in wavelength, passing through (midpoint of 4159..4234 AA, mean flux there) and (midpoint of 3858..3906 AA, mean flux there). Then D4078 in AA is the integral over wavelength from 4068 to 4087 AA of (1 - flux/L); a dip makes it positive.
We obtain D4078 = -2.5 AA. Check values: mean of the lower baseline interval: 20.5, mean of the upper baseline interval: 21.8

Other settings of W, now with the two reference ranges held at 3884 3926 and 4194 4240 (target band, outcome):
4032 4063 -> -1.6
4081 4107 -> 0.9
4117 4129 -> 0.0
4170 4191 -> -0.7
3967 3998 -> 0.5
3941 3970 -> -1.3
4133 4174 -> -0.3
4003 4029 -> -0.2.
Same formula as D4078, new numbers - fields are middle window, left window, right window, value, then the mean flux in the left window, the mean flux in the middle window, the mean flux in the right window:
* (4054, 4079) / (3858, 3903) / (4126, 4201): -3.3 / 20.2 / 23.9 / 21.6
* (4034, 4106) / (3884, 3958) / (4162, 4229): -2.7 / 21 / 22.2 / 21.8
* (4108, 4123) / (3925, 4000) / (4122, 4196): 0.1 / 21.1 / 21.3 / 21.6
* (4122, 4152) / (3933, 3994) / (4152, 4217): 0.4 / 20.9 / 21.3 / 21.9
